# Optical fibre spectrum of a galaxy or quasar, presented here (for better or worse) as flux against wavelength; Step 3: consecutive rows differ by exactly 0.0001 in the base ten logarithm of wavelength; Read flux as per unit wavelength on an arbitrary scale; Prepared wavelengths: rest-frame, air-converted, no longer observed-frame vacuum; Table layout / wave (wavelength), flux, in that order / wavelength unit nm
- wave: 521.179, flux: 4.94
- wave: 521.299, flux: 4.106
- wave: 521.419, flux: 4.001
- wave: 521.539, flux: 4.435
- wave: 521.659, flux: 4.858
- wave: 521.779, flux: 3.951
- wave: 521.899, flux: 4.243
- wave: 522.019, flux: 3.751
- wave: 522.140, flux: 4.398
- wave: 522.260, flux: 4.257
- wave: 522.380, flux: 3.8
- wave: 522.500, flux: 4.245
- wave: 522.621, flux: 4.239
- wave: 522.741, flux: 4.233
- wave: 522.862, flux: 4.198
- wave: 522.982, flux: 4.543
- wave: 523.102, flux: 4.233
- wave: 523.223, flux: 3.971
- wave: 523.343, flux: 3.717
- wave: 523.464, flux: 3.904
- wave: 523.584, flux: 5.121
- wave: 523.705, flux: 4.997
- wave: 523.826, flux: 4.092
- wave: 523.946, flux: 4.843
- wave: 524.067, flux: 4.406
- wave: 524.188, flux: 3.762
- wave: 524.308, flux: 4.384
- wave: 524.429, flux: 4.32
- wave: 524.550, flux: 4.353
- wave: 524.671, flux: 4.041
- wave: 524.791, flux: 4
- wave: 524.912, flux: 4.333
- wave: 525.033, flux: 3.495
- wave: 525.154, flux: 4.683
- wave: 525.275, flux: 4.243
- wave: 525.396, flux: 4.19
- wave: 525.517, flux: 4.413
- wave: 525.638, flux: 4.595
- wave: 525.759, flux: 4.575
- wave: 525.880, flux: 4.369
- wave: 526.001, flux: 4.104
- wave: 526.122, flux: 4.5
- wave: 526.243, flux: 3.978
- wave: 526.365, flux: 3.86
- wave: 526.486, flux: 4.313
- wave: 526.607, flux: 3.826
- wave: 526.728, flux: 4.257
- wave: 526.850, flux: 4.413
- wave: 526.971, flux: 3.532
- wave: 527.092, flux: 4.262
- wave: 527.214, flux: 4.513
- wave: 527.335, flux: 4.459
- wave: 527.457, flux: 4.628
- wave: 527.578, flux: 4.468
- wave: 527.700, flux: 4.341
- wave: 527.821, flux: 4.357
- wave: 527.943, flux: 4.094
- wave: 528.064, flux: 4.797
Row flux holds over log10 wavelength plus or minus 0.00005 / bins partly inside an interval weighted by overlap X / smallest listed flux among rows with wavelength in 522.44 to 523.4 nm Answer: 3.717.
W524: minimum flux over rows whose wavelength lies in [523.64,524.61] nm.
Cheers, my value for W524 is 3.762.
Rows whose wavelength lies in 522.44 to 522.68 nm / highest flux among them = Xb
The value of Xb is 4.245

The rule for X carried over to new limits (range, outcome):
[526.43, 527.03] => 3.532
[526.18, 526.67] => 3.826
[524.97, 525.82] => 3.495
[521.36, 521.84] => 3.951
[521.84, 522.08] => 3.751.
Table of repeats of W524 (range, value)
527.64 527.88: 4.341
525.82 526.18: 4.104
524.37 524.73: 4.041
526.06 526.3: 3.978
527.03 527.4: 4.262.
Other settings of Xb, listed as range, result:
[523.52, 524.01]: 5.121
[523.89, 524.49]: 4.843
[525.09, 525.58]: 4.683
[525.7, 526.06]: 4.575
